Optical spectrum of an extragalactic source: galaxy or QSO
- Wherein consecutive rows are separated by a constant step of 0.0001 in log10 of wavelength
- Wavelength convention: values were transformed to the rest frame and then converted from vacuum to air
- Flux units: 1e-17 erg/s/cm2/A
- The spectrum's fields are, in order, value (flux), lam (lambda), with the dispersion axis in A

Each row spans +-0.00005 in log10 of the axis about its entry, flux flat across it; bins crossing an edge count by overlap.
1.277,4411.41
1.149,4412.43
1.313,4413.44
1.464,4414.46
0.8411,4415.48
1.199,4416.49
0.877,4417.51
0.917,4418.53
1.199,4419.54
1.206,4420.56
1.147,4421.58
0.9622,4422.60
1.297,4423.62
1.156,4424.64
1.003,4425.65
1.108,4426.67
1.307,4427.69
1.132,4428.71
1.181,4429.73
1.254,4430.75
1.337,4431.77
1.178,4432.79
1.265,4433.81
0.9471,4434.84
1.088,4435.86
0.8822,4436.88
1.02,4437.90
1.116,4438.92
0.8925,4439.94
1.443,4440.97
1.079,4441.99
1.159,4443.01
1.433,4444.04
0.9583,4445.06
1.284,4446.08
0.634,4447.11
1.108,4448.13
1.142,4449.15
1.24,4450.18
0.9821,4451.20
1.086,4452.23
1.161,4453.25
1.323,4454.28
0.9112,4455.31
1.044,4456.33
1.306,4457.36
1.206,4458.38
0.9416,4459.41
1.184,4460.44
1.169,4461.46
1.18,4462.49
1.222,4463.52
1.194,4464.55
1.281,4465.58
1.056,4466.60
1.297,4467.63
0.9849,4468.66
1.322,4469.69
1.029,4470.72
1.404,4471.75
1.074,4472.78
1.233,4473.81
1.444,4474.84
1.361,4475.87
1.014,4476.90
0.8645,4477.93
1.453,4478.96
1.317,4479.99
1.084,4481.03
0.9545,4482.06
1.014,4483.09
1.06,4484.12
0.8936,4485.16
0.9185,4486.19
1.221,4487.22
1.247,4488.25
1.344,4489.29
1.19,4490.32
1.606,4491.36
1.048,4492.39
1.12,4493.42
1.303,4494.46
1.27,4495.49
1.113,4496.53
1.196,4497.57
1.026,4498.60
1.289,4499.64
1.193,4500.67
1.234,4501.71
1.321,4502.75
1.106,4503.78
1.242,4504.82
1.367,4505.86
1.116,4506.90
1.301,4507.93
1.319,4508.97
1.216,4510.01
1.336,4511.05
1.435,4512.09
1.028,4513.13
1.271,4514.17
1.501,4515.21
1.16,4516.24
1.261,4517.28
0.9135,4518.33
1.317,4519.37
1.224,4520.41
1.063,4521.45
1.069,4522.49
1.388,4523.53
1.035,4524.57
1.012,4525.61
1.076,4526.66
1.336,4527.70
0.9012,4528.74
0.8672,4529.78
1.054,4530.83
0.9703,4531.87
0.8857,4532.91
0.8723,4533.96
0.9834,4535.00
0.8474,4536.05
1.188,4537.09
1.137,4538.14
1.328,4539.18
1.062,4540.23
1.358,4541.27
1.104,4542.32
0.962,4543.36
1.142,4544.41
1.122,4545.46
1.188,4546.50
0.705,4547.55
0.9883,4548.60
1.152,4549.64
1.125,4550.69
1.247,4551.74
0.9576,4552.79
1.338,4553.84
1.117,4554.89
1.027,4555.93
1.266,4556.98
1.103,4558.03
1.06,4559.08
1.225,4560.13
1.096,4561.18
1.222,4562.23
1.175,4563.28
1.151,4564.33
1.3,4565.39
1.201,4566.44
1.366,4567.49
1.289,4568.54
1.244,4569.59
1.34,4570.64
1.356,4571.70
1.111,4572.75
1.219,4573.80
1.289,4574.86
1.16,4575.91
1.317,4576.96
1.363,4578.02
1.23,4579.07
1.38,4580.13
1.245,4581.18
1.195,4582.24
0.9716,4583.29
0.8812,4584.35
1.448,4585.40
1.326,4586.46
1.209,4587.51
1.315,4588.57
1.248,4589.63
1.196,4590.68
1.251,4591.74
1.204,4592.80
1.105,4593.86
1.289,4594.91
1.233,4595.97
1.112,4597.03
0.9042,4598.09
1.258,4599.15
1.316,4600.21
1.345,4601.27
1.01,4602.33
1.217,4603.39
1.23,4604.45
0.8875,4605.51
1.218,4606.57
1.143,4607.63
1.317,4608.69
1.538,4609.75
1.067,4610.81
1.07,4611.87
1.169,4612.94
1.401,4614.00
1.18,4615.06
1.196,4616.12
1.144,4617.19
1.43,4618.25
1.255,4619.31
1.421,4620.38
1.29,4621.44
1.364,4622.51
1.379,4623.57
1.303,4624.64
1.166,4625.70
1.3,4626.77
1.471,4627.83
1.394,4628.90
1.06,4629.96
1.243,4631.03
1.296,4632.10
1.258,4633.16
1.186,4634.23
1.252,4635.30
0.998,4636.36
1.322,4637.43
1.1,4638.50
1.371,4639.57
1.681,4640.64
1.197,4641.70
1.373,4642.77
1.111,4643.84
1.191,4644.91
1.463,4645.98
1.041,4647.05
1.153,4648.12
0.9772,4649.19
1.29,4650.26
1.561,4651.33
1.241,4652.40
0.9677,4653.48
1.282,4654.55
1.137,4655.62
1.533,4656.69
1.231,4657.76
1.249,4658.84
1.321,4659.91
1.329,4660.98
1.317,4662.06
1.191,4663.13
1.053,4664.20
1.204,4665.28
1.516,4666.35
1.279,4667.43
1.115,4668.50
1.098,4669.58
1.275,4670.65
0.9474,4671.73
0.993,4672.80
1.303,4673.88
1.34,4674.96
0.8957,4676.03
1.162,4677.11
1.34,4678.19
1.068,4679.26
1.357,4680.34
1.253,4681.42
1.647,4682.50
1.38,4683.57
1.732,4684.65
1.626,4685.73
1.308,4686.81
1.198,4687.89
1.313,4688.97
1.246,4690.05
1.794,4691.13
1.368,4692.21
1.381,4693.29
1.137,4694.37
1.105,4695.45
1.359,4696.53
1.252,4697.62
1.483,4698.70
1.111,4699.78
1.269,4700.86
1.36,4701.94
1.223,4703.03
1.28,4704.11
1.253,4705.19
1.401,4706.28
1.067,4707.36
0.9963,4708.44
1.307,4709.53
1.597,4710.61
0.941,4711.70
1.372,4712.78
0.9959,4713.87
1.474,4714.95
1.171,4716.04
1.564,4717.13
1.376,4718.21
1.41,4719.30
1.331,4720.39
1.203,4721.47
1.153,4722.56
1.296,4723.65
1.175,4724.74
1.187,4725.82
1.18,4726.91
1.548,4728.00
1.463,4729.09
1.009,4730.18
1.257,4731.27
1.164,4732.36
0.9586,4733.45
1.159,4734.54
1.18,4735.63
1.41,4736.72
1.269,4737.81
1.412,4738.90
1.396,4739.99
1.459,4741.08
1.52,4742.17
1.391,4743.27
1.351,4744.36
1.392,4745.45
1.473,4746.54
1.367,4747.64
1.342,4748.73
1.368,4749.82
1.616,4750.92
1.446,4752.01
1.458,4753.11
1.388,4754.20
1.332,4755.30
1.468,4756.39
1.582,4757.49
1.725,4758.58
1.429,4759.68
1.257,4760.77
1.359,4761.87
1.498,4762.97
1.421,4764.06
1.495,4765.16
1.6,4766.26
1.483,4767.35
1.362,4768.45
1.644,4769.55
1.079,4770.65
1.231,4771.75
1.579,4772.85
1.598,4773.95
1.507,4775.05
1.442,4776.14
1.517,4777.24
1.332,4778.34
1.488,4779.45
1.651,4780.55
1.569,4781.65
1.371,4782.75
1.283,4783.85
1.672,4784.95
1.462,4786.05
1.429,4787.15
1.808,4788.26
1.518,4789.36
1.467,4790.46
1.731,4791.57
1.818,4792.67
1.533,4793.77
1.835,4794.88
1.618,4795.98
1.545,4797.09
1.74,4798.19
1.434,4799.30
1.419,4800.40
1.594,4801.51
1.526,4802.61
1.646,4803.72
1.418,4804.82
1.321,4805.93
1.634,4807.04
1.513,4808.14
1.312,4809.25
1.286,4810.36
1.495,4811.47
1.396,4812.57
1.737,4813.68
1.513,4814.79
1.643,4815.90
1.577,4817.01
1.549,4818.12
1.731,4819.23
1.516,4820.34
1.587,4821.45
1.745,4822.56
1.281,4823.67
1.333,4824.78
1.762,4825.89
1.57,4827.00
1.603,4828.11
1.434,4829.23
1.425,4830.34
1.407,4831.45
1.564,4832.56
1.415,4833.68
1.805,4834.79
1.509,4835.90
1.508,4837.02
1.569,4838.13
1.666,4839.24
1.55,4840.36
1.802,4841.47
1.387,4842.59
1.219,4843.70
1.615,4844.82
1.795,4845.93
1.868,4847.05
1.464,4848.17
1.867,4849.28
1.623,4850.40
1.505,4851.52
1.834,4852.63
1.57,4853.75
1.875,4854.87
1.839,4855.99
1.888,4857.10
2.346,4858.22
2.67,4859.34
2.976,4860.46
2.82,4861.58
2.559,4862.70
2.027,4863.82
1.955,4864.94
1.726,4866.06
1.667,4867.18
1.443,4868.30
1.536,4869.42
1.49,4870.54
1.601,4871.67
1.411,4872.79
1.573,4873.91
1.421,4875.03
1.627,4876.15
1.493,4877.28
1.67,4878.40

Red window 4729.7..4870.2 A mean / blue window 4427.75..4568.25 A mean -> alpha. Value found 1.36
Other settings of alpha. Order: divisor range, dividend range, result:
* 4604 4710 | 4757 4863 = 1.27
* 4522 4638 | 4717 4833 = 1.23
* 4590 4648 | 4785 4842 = 1.26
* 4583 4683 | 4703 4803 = 1.14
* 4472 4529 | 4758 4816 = 1.27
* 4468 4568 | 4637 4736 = 1.10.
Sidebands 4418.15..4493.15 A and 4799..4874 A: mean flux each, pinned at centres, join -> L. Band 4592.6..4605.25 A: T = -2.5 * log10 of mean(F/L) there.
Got 0.14 mag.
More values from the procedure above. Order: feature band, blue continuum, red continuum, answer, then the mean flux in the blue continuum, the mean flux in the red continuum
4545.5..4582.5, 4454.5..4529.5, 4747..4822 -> 0.06 mag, 1.18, 1.5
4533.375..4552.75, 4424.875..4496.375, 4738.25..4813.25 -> 0.15 mag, 1.15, 1.48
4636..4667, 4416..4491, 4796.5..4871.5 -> 0.13 mag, 1.14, 1.67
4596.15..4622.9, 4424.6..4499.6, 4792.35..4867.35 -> 0.12 mag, 1.15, 1.68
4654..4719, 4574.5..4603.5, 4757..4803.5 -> 0.07 mag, 1.21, 1.52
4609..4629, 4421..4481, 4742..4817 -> 0.03 mag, 1.15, 1.49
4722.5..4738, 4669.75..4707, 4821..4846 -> 0.12 mag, 1.3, 1.54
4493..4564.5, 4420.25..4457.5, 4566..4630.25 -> 0.04 mag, 1.13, 1.24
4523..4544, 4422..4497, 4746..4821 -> 0.15 mag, 1.15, 1.5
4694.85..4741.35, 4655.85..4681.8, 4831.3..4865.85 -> 0.10 mag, 1.22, 1.83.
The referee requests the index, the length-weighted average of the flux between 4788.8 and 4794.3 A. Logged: 1.62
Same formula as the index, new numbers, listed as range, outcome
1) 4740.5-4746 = 1.42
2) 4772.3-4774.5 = 1.59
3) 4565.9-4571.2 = 1.29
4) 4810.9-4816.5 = 1.56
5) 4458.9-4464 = 1.14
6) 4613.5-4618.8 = 1.27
